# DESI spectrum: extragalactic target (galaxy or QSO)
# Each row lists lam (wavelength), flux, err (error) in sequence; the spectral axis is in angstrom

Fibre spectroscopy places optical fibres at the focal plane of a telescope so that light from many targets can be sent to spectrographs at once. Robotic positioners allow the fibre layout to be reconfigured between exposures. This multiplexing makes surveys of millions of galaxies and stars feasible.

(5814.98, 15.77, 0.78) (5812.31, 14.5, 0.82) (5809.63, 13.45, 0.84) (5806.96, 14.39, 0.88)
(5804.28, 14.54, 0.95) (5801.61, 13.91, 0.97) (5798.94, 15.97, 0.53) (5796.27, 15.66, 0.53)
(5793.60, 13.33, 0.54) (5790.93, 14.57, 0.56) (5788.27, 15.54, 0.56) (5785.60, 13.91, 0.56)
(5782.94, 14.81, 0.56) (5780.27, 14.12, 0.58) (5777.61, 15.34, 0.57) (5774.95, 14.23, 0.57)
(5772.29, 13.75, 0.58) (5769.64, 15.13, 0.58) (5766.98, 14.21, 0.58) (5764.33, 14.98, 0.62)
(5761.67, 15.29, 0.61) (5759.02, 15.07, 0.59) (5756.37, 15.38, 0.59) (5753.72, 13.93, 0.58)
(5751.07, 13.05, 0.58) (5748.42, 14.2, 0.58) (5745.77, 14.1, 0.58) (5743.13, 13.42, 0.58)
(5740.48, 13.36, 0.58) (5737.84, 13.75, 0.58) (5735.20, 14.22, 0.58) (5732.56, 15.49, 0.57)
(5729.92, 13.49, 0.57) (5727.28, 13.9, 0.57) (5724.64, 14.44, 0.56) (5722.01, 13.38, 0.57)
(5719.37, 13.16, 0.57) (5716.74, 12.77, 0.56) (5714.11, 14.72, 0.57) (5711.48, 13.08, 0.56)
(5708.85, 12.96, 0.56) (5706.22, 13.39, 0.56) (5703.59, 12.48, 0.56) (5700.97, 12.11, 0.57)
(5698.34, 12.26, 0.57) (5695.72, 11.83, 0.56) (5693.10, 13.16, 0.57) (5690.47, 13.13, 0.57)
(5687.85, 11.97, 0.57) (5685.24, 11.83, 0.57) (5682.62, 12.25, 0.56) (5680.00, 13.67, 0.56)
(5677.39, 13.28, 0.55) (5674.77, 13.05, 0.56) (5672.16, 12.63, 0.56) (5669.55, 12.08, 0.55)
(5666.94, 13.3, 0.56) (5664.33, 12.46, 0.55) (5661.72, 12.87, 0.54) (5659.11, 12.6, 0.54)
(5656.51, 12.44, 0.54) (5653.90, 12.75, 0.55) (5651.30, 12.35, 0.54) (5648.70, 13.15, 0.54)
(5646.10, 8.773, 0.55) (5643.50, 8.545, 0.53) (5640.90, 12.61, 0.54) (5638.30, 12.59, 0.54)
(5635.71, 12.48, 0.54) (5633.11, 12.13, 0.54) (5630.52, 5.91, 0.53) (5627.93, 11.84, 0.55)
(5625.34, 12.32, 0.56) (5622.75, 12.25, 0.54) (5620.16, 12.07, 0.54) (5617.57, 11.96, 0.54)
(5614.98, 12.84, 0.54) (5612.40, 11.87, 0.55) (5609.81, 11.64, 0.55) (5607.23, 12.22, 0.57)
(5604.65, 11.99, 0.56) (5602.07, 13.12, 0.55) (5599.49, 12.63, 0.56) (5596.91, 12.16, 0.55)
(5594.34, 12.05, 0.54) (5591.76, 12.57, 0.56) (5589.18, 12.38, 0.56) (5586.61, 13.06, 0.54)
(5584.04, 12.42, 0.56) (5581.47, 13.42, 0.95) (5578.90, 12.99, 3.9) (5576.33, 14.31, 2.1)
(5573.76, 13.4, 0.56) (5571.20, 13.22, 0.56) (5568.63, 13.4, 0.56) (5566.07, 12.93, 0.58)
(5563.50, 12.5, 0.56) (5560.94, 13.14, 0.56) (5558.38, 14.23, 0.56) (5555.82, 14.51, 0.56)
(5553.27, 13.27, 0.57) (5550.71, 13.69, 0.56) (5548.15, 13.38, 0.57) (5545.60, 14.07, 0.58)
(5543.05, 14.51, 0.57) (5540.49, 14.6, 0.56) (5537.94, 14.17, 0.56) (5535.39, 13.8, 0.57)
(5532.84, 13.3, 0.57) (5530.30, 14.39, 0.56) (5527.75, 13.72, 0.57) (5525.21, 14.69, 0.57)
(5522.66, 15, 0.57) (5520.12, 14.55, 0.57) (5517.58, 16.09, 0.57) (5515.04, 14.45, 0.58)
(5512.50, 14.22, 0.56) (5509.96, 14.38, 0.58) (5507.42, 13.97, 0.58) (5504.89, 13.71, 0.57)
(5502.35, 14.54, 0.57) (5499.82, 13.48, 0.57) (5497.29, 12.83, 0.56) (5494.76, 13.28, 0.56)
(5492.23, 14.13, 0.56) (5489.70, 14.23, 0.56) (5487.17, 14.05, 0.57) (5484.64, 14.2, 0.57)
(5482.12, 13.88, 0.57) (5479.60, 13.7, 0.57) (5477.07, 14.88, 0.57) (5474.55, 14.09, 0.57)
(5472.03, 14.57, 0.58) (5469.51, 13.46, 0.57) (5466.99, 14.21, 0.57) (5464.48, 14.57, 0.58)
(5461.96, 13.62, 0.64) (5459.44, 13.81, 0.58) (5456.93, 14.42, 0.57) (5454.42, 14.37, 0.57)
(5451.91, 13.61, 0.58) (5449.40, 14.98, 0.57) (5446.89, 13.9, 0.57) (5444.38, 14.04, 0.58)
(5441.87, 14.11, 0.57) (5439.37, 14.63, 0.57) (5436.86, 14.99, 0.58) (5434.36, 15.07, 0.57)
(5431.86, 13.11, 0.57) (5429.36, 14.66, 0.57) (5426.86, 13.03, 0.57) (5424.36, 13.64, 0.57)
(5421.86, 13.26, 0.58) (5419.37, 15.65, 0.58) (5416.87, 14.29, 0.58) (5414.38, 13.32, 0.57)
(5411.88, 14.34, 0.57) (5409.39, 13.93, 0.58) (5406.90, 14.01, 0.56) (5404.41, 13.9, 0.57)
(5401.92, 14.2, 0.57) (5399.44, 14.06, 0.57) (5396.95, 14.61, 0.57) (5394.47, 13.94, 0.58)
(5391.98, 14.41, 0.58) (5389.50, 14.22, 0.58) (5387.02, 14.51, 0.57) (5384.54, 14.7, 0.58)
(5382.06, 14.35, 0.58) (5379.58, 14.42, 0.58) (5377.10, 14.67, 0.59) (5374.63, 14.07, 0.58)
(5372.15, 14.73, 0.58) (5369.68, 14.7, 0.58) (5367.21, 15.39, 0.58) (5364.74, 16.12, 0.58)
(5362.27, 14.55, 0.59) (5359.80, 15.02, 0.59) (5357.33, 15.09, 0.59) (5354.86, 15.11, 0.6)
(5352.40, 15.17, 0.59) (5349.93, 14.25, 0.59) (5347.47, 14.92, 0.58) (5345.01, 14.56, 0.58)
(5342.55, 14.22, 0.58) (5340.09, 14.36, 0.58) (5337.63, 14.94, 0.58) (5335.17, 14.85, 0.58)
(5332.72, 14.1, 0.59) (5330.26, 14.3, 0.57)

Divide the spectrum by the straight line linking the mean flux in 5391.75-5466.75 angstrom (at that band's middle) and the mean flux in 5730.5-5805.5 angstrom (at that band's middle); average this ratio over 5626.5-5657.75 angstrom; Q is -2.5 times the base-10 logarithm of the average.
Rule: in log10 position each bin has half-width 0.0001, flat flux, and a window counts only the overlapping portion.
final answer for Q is 0.26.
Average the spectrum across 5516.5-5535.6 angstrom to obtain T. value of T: 14.5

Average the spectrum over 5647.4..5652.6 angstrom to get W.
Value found 12.8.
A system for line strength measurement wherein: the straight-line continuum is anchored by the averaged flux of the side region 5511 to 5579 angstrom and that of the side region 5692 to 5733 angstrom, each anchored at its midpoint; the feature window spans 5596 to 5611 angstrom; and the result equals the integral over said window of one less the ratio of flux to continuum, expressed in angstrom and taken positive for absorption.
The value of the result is 1.5 angstrom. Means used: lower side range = 14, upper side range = 13.2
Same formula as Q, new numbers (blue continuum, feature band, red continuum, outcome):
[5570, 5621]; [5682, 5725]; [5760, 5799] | 0.08 mag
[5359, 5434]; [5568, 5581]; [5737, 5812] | 0.07 mag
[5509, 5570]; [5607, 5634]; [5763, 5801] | 0.23 mag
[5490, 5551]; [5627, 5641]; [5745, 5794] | 0.27 mag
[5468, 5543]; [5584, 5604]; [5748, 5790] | 0.14 mag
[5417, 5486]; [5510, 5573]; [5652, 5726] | -0.03 mag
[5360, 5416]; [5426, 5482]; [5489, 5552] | 0.01 mag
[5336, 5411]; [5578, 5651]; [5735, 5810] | 0.21 mag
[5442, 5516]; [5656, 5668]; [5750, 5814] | 0.13 mag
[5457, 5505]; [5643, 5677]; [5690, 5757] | 0.12 mag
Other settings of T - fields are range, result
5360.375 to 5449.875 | 14.3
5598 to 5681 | 12.1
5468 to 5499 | 13.9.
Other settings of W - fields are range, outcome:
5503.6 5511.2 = 14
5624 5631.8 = 10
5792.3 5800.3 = 15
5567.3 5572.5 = 13.3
